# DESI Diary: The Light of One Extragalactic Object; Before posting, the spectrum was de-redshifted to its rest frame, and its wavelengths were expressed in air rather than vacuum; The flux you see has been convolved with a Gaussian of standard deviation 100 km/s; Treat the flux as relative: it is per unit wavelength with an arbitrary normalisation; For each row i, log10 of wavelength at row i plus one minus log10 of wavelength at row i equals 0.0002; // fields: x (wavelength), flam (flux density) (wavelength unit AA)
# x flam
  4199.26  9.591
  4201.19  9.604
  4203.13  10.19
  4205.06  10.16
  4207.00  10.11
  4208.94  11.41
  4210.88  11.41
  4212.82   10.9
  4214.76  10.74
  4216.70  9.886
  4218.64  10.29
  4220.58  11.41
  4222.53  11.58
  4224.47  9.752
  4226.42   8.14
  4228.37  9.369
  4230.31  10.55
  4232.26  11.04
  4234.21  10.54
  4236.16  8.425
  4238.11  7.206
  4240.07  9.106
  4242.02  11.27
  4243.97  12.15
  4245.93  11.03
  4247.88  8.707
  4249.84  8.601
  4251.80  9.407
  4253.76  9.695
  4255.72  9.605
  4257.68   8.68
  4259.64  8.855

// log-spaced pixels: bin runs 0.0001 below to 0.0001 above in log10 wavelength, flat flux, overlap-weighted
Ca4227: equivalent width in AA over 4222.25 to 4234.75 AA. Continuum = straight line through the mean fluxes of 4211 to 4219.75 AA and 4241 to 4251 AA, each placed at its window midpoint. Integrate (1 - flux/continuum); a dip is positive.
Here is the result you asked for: 0.50 AA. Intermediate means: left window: 10.6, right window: 10.3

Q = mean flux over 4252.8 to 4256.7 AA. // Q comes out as 9.65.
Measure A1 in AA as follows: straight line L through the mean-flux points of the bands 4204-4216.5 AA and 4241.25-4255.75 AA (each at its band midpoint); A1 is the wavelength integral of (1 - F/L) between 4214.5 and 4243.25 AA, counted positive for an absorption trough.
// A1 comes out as 1.3 AA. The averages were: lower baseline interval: 10.7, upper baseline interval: 10.1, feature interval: 9.95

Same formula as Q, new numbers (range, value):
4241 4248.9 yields 10.8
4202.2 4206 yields 10.2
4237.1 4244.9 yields 9.91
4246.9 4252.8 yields 8.91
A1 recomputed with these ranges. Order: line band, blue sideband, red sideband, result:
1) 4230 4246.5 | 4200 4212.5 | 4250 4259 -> -0.8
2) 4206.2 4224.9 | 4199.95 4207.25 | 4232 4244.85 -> -1.6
